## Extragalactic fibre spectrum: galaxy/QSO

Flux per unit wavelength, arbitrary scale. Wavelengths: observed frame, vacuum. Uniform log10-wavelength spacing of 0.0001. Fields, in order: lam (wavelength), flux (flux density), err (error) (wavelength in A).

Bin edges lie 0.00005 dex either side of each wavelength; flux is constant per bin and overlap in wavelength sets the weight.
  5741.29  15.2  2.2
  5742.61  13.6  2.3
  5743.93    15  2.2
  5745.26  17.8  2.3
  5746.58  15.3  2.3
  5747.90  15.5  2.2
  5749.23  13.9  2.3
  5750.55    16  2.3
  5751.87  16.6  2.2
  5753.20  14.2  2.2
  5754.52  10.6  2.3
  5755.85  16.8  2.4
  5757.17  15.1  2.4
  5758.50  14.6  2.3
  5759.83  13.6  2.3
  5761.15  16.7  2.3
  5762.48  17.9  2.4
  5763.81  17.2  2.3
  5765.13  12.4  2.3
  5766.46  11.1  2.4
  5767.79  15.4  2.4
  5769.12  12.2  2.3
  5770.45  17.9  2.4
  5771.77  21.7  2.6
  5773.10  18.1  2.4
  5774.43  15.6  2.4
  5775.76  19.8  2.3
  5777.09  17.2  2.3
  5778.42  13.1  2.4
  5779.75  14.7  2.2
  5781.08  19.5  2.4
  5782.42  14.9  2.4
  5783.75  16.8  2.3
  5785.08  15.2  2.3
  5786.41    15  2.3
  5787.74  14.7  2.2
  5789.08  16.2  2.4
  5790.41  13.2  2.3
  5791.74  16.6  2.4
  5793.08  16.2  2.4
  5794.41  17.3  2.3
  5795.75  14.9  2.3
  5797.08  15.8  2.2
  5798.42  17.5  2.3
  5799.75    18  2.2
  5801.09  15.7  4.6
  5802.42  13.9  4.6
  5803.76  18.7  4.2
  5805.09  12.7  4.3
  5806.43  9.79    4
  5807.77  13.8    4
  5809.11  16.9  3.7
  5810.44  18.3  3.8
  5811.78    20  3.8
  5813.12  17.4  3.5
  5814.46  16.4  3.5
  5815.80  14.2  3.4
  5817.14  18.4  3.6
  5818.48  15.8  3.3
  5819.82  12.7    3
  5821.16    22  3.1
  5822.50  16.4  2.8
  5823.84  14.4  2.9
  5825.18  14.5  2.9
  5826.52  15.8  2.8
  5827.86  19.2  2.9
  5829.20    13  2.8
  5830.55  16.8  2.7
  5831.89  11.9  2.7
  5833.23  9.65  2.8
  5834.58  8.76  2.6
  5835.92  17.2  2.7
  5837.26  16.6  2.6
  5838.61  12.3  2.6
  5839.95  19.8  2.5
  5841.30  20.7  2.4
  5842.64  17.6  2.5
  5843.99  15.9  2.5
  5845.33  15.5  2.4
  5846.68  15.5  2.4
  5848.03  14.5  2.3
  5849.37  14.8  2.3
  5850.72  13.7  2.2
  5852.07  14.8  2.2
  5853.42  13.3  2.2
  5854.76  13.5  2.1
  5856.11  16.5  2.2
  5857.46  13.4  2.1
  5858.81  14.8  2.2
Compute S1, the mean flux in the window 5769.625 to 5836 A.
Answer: 15.9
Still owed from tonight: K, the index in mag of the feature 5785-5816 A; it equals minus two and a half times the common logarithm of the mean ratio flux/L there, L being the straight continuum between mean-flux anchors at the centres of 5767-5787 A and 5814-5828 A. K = 0.036 mag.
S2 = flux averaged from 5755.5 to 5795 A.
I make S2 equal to 15.9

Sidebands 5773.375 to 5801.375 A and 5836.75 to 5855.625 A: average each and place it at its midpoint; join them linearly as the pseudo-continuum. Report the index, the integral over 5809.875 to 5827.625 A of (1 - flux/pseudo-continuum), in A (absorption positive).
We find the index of -0.9 A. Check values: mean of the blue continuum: 16.1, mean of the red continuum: 15.6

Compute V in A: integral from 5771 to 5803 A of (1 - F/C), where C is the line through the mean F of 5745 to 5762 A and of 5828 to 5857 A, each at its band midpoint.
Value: -2.7 A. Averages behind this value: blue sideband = 15.1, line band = 16.3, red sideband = 14.9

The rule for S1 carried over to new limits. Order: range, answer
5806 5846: 15.8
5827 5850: 15.3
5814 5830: 16.1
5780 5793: 15.8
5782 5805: 15.9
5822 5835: 14.1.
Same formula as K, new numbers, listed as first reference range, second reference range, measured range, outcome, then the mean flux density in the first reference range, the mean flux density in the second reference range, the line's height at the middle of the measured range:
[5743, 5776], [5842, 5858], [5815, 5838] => -0.003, 15.6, 14.9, 15.1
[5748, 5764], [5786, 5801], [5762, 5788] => -0.031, 15.2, 15.9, 15.6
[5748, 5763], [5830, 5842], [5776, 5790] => -0.057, 15.1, 14.9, 15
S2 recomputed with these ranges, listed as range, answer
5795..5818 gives 16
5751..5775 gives 15.4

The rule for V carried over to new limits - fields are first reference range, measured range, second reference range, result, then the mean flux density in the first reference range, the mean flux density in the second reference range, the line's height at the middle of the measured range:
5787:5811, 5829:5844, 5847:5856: -0.4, 15.6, 14.3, 14.7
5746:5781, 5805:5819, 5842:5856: -0.6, 15.6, 15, 15.2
